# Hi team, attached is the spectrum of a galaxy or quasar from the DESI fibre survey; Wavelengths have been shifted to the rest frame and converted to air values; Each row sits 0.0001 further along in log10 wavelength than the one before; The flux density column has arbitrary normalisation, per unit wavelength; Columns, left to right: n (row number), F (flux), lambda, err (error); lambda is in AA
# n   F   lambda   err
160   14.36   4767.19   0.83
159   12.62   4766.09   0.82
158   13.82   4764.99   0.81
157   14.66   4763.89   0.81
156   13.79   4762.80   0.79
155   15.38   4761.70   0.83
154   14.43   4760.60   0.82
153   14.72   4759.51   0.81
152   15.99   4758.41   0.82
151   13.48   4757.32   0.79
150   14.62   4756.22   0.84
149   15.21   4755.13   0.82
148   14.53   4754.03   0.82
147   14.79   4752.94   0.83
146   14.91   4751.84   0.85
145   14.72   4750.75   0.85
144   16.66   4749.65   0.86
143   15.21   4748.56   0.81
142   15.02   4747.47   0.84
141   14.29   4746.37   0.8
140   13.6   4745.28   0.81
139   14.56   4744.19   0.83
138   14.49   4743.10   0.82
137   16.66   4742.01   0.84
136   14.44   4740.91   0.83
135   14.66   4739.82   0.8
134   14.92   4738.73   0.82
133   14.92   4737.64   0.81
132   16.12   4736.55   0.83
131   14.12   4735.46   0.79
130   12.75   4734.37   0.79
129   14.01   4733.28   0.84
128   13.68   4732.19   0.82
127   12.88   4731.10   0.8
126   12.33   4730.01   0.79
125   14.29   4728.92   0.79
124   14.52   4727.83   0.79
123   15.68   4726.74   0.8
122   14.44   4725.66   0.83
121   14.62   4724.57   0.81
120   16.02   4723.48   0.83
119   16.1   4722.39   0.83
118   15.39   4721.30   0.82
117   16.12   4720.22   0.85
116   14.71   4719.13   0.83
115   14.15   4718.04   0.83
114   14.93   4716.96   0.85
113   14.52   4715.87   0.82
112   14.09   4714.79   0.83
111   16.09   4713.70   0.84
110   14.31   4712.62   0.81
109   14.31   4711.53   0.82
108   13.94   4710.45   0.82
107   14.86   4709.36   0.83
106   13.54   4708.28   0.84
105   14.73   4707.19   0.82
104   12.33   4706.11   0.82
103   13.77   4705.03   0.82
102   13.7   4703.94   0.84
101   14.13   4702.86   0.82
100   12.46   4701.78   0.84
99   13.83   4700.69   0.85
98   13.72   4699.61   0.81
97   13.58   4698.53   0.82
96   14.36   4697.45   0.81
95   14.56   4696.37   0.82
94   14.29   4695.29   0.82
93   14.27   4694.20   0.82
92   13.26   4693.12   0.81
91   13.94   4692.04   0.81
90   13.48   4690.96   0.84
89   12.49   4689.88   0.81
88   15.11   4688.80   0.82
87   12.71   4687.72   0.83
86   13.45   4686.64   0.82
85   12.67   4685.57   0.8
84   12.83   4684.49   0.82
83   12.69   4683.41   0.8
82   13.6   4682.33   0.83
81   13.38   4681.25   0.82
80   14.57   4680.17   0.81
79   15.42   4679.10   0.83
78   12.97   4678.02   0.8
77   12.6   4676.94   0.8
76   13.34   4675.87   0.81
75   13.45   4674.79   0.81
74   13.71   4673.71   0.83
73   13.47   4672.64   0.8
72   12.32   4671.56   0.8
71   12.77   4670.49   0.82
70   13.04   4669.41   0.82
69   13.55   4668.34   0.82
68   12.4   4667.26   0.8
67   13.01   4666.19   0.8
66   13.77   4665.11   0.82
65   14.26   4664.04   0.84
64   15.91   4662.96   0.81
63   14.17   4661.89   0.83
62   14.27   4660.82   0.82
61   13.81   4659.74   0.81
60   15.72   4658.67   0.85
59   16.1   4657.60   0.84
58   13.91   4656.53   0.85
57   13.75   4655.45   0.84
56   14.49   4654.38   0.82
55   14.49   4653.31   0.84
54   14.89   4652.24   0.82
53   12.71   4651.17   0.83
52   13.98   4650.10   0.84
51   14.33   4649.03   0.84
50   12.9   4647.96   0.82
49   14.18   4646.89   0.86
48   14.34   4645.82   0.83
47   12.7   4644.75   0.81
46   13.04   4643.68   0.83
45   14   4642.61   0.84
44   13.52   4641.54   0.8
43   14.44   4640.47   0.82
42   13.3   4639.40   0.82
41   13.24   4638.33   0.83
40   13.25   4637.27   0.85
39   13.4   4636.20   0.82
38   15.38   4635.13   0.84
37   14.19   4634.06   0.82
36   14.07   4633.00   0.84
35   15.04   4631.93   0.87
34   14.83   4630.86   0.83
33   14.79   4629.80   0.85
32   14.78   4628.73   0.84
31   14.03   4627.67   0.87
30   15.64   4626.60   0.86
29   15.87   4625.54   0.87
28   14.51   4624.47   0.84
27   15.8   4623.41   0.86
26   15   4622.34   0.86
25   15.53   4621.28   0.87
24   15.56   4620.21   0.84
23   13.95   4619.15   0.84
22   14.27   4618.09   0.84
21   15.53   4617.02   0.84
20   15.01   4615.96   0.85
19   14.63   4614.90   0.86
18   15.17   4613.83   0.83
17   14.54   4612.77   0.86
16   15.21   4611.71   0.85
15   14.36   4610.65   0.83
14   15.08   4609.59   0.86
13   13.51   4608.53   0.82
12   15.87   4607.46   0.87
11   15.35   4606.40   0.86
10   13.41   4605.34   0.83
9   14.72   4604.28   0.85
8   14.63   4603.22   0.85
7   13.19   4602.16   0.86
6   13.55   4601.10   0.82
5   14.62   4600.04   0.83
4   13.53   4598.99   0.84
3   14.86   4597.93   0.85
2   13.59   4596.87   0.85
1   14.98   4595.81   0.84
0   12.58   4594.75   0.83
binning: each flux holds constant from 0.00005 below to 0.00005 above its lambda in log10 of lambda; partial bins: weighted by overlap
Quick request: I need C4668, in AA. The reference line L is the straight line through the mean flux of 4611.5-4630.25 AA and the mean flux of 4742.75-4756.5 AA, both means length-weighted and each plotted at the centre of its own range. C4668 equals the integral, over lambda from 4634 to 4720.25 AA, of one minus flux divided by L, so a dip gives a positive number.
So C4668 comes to 6.1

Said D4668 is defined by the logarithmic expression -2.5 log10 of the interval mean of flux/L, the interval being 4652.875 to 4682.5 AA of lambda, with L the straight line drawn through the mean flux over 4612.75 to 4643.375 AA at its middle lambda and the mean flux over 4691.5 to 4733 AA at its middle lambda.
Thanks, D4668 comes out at 0.04 mag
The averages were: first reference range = 14.6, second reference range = 14.3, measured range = 13.9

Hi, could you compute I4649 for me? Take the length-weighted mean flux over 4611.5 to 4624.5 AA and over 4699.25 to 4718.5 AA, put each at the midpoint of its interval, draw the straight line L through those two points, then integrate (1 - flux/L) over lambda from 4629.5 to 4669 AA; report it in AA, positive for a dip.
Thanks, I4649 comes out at 1.7 AA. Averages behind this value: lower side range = 15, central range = 14.1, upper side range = 14.1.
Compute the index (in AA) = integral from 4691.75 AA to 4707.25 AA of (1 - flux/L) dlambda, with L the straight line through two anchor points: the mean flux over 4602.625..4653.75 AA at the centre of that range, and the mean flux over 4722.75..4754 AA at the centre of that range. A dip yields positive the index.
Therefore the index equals 0.85 AA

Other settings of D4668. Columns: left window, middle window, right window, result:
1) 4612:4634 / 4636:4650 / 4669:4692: 0.06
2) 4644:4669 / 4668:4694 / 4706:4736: 0.06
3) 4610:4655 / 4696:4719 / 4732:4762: 0.04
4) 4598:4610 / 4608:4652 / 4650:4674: -0.02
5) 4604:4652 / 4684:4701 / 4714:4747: 0.07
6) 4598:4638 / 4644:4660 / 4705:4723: 0.04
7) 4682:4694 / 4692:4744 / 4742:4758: -0.03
